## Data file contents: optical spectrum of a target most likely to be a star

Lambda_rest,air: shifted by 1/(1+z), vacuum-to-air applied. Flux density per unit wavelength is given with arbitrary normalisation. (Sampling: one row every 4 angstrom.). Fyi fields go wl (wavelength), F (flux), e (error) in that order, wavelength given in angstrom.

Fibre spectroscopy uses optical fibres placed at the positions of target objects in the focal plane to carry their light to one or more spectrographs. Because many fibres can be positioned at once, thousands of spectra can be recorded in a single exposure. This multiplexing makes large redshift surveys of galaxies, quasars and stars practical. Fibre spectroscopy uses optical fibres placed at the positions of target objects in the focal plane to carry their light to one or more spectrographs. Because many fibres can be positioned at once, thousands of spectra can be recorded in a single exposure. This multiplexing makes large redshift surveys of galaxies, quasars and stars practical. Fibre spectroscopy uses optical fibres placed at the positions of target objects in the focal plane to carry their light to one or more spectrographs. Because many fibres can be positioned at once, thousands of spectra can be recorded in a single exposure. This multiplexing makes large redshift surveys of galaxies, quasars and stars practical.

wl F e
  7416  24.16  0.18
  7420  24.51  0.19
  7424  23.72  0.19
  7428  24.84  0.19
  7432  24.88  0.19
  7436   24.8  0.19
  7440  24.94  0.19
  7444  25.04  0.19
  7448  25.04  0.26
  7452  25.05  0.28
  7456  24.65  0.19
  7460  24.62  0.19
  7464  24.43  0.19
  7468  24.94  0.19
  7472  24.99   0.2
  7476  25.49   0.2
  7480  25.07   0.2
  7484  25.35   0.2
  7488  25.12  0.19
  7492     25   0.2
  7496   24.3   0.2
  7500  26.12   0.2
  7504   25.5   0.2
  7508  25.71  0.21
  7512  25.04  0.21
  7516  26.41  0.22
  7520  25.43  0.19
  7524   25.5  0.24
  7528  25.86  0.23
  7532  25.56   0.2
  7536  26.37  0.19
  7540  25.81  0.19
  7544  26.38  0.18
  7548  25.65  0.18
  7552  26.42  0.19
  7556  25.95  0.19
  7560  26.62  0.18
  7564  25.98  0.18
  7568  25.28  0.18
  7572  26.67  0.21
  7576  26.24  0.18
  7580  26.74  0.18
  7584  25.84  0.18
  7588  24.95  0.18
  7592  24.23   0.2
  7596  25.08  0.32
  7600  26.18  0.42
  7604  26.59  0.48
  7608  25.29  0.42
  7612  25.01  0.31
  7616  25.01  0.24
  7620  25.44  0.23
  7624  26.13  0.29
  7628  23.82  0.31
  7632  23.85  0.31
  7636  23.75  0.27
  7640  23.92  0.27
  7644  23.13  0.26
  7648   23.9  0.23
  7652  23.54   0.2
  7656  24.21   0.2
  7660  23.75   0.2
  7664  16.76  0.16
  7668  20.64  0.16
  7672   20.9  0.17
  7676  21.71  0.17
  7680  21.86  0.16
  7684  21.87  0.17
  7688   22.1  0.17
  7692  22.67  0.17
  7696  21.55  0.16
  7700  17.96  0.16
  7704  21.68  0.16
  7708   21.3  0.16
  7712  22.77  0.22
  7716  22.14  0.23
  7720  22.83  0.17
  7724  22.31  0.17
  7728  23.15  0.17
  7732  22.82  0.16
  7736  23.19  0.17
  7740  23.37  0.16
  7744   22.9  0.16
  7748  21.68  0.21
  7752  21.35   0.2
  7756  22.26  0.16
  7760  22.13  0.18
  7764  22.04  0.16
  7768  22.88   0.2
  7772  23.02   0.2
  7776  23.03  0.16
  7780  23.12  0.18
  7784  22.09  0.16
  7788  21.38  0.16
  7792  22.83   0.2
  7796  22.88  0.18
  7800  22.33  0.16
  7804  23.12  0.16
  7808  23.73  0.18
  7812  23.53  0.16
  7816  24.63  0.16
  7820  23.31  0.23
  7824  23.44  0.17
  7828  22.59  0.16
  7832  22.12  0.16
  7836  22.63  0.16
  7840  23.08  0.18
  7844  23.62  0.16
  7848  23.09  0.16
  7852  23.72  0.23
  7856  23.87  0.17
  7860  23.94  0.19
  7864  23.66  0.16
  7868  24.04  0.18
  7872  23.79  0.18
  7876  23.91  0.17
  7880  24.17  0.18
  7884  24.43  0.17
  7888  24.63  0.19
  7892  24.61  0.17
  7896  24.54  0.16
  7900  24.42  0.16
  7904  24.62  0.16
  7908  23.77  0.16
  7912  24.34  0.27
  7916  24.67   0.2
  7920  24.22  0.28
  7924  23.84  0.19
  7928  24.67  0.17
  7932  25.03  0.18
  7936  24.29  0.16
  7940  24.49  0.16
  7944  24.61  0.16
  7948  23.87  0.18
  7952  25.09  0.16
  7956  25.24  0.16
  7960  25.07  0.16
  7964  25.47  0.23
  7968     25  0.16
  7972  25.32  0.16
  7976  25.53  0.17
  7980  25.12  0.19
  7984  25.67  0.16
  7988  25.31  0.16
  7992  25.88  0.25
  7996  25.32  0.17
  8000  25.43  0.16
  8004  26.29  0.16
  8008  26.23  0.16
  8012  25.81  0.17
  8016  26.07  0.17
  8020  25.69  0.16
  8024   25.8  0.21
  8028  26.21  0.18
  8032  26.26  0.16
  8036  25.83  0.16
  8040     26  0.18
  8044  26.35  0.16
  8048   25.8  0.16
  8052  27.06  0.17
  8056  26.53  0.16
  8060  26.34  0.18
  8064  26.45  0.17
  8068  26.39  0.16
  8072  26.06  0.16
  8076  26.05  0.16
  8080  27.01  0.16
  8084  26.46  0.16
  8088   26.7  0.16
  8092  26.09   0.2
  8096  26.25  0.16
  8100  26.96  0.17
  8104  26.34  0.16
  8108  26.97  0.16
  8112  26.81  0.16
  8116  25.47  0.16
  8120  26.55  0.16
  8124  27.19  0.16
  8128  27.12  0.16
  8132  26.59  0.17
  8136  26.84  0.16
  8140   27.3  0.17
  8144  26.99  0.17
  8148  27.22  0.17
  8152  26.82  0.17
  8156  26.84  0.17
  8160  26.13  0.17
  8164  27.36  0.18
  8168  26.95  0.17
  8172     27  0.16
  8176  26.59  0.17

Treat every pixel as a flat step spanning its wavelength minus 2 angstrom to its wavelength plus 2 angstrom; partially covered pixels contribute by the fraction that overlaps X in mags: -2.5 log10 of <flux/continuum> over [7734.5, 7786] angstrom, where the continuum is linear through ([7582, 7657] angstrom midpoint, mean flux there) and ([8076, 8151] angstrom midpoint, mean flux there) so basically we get 0.125 mag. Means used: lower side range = 24.7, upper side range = 26.7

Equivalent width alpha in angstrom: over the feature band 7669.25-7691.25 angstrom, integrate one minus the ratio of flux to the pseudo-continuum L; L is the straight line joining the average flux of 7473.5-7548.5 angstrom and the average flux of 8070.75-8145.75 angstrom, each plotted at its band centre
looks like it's 3.5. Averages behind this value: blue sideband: 25.6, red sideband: 26.6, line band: 21.7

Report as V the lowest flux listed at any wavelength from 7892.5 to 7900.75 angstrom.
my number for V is 24.42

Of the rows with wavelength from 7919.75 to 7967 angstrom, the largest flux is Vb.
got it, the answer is 25.47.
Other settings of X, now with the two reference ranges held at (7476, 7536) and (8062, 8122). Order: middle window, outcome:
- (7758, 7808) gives 0.15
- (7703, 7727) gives 0.16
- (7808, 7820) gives 0.09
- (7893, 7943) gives 0.07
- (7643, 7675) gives 0.17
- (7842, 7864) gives 0.10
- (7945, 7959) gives 0.06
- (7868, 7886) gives 0.09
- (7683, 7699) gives 0.18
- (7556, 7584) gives -0.03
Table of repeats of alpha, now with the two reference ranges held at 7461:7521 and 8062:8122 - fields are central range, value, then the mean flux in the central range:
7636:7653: 1.27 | 23.6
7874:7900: 1.64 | 24.4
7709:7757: 5.94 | 22.5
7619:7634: 0.44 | 24.8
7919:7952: 2.15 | 24.4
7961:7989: 0.93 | 25.3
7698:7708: 2.16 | 20.1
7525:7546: -0.53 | 26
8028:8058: 0.09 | 26.3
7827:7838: 1.48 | 22.4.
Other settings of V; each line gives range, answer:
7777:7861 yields 21.38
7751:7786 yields 21.35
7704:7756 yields 21.3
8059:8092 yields 26.05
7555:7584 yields 25.28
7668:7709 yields 17.96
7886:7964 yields 23.77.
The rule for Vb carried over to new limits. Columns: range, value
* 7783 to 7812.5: 23.73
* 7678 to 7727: 22.83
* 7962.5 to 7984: 25.67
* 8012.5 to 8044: 26.35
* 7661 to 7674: 20.9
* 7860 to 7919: 24.67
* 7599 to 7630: 26.59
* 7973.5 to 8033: 26.29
